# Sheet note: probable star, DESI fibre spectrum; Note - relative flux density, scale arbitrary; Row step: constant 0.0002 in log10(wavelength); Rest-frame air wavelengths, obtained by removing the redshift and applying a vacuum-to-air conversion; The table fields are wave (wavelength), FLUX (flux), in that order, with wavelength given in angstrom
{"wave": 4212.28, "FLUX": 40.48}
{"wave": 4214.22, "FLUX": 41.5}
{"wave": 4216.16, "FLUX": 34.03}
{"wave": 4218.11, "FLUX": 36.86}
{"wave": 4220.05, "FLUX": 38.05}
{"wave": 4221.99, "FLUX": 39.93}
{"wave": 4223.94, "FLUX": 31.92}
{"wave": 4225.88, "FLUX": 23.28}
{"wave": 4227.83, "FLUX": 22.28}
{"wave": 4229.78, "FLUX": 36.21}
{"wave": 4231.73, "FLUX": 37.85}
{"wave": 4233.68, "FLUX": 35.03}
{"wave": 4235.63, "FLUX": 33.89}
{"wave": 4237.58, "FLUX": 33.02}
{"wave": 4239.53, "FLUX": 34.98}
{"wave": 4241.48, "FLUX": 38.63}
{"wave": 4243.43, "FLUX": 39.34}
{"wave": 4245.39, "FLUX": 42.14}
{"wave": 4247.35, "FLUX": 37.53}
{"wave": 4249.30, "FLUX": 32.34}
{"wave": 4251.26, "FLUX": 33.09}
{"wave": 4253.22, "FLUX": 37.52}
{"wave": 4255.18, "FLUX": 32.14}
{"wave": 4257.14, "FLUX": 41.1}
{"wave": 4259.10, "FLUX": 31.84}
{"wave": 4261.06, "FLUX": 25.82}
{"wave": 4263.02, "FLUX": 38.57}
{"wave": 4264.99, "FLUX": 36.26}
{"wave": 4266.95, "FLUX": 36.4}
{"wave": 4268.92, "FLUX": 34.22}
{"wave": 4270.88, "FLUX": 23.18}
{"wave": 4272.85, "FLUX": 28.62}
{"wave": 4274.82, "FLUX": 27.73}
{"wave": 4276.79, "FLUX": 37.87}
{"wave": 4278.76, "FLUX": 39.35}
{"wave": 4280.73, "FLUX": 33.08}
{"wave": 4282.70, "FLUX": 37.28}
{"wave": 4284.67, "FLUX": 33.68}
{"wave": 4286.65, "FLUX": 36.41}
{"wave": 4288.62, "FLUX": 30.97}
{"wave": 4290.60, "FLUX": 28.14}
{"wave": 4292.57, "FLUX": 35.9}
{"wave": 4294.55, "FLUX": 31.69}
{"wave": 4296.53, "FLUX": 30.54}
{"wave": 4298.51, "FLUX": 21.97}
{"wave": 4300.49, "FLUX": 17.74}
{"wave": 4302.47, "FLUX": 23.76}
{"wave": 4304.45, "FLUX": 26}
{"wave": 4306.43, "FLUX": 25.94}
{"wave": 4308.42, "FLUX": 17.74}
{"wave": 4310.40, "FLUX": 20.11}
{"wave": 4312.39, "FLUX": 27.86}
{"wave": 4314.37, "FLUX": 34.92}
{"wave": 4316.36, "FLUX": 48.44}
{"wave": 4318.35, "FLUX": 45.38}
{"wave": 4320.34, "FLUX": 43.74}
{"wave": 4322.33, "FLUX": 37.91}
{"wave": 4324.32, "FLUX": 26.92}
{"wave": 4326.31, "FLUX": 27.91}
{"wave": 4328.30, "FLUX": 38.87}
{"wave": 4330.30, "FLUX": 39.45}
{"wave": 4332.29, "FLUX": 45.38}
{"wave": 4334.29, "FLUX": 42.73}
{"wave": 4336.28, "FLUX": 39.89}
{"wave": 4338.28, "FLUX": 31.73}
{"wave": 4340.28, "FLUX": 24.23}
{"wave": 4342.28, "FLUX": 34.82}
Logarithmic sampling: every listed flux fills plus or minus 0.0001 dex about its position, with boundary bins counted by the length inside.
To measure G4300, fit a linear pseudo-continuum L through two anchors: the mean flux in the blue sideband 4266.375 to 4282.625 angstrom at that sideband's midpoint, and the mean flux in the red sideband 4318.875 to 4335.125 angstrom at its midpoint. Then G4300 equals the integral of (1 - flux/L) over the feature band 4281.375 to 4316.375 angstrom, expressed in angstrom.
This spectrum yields 6.2 angstrom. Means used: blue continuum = 32.7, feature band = 28.9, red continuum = 38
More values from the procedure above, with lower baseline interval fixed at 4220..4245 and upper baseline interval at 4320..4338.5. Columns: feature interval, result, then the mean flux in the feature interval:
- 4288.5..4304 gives 3.8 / 27.3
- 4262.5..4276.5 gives 1.3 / 32.2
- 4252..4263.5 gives 0.3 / 34.3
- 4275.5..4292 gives 0.7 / 34.5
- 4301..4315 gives 4.6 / 24.7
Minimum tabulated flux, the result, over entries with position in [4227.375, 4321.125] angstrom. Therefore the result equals 17.74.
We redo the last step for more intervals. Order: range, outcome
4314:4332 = 26.92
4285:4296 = 28.14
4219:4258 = 22.28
